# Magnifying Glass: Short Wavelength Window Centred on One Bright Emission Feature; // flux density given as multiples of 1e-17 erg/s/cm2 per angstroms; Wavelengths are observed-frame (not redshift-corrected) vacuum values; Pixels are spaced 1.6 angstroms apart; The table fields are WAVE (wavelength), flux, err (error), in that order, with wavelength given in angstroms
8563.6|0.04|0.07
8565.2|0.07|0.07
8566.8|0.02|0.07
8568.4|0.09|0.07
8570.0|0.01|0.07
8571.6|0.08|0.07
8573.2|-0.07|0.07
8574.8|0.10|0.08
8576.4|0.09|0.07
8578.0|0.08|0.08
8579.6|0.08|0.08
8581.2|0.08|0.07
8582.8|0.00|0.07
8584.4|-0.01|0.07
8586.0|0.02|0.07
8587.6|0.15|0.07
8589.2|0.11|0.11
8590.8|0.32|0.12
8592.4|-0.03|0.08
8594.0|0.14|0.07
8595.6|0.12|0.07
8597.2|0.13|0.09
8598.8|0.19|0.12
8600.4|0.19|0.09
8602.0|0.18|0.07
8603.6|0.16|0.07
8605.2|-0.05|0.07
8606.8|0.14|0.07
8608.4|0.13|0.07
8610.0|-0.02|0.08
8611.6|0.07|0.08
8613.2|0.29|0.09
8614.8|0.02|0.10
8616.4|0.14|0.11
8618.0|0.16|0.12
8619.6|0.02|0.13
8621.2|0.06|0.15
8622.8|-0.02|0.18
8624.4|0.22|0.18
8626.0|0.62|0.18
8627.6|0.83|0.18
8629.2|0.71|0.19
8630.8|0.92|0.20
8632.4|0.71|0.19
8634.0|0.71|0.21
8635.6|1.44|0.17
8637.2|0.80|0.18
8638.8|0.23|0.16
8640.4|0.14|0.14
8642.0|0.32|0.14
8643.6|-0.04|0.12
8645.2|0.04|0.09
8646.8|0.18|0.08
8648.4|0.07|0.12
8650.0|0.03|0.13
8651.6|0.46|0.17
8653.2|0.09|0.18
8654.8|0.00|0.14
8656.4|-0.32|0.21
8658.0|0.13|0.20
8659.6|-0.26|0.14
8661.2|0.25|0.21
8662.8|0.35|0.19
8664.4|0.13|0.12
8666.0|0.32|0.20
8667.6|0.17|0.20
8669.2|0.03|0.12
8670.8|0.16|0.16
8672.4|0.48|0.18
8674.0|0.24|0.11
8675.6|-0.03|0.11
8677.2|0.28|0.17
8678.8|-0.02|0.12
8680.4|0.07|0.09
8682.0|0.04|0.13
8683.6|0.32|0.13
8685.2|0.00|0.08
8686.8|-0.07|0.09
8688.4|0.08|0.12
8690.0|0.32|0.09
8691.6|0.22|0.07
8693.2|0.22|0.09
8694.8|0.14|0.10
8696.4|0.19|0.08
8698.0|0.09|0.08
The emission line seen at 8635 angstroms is [O II] 3727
